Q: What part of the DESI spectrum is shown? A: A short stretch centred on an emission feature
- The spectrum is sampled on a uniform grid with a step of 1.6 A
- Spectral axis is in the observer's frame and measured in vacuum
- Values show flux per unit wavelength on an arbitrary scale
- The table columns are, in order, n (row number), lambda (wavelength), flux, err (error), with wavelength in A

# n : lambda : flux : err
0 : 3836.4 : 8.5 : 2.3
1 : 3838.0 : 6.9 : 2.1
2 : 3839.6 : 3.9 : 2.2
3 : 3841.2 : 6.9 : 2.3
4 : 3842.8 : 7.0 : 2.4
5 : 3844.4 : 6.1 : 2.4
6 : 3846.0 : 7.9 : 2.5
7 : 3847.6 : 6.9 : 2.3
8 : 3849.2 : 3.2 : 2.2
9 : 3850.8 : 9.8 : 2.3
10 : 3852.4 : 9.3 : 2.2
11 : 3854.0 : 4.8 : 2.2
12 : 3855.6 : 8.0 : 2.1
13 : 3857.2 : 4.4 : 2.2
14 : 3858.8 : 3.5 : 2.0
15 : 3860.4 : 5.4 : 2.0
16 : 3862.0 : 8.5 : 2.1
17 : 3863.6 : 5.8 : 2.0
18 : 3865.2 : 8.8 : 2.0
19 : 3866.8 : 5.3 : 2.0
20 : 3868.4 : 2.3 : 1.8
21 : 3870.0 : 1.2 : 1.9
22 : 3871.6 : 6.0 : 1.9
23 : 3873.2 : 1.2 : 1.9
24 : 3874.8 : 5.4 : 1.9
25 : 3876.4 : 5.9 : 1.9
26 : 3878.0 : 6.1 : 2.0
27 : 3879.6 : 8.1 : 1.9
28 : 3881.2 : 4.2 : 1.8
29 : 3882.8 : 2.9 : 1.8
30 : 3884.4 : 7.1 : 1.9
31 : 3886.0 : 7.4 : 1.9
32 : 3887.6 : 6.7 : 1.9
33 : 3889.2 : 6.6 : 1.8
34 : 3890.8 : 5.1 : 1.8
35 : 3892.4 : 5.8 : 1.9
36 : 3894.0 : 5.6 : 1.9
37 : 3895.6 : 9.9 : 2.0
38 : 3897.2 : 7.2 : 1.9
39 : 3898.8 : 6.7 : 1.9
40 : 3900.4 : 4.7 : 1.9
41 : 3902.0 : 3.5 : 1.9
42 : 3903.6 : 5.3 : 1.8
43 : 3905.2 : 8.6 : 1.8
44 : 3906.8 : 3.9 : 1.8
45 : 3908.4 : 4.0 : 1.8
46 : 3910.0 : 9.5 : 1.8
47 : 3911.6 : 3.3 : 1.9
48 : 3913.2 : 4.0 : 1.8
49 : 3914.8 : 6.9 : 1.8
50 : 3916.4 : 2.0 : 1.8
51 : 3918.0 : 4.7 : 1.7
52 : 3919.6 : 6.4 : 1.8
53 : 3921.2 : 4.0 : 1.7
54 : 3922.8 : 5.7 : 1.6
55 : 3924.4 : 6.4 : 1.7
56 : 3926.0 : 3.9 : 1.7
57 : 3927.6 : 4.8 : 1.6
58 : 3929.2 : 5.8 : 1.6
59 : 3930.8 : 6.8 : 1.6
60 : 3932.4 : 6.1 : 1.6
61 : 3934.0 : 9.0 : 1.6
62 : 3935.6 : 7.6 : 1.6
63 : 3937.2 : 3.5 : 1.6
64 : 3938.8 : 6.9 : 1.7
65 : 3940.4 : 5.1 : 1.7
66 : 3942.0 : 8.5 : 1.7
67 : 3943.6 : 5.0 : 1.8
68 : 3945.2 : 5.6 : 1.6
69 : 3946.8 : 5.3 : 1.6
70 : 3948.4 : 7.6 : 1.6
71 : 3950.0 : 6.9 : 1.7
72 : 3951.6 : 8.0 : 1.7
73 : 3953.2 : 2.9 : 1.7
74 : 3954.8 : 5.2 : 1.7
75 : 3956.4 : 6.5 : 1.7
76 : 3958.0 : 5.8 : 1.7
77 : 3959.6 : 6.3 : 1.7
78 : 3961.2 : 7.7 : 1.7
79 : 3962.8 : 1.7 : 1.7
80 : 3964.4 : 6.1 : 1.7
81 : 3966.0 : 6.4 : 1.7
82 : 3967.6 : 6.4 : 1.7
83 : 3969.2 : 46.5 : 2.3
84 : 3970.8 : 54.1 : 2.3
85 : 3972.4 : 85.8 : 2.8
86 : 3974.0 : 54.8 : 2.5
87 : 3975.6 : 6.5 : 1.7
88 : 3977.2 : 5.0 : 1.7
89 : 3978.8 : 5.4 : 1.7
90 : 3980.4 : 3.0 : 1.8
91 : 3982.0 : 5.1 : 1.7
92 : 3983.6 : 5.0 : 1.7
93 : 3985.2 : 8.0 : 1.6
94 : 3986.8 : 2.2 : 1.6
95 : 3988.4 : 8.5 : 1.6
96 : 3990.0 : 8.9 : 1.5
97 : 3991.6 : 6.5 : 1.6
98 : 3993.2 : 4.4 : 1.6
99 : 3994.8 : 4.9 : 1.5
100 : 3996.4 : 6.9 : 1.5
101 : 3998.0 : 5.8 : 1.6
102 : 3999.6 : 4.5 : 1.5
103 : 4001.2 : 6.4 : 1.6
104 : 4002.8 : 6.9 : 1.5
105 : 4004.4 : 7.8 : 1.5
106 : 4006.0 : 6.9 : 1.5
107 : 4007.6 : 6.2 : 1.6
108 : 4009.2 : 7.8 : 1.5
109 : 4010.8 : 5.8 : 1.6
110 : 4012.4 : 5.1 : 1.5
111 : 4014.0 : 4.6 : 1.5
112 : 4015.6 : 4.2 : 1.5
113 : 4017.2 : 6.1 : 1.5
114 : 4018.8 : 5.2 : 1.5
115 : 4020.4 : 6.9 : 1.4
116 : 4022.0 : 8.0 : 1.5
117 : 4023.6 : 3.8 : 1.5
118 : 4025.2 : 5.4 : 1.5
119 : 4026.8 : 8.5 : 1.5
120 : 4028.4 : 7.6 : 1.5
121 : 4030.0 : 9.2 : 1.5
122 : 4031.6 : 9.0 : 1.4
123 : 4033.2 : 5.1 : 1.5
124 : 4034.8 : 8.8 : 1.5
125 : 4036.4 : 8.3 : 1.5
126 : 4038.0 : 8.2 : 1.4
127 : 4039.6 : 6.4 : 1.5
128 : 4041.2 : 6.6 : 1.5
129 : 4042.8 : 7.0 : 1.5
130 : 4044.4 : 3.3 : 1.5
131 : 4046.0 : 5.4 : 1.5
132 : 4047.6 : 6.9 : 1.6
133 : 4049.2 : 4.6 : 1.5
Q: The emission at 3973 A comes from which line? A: [O II] 3727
